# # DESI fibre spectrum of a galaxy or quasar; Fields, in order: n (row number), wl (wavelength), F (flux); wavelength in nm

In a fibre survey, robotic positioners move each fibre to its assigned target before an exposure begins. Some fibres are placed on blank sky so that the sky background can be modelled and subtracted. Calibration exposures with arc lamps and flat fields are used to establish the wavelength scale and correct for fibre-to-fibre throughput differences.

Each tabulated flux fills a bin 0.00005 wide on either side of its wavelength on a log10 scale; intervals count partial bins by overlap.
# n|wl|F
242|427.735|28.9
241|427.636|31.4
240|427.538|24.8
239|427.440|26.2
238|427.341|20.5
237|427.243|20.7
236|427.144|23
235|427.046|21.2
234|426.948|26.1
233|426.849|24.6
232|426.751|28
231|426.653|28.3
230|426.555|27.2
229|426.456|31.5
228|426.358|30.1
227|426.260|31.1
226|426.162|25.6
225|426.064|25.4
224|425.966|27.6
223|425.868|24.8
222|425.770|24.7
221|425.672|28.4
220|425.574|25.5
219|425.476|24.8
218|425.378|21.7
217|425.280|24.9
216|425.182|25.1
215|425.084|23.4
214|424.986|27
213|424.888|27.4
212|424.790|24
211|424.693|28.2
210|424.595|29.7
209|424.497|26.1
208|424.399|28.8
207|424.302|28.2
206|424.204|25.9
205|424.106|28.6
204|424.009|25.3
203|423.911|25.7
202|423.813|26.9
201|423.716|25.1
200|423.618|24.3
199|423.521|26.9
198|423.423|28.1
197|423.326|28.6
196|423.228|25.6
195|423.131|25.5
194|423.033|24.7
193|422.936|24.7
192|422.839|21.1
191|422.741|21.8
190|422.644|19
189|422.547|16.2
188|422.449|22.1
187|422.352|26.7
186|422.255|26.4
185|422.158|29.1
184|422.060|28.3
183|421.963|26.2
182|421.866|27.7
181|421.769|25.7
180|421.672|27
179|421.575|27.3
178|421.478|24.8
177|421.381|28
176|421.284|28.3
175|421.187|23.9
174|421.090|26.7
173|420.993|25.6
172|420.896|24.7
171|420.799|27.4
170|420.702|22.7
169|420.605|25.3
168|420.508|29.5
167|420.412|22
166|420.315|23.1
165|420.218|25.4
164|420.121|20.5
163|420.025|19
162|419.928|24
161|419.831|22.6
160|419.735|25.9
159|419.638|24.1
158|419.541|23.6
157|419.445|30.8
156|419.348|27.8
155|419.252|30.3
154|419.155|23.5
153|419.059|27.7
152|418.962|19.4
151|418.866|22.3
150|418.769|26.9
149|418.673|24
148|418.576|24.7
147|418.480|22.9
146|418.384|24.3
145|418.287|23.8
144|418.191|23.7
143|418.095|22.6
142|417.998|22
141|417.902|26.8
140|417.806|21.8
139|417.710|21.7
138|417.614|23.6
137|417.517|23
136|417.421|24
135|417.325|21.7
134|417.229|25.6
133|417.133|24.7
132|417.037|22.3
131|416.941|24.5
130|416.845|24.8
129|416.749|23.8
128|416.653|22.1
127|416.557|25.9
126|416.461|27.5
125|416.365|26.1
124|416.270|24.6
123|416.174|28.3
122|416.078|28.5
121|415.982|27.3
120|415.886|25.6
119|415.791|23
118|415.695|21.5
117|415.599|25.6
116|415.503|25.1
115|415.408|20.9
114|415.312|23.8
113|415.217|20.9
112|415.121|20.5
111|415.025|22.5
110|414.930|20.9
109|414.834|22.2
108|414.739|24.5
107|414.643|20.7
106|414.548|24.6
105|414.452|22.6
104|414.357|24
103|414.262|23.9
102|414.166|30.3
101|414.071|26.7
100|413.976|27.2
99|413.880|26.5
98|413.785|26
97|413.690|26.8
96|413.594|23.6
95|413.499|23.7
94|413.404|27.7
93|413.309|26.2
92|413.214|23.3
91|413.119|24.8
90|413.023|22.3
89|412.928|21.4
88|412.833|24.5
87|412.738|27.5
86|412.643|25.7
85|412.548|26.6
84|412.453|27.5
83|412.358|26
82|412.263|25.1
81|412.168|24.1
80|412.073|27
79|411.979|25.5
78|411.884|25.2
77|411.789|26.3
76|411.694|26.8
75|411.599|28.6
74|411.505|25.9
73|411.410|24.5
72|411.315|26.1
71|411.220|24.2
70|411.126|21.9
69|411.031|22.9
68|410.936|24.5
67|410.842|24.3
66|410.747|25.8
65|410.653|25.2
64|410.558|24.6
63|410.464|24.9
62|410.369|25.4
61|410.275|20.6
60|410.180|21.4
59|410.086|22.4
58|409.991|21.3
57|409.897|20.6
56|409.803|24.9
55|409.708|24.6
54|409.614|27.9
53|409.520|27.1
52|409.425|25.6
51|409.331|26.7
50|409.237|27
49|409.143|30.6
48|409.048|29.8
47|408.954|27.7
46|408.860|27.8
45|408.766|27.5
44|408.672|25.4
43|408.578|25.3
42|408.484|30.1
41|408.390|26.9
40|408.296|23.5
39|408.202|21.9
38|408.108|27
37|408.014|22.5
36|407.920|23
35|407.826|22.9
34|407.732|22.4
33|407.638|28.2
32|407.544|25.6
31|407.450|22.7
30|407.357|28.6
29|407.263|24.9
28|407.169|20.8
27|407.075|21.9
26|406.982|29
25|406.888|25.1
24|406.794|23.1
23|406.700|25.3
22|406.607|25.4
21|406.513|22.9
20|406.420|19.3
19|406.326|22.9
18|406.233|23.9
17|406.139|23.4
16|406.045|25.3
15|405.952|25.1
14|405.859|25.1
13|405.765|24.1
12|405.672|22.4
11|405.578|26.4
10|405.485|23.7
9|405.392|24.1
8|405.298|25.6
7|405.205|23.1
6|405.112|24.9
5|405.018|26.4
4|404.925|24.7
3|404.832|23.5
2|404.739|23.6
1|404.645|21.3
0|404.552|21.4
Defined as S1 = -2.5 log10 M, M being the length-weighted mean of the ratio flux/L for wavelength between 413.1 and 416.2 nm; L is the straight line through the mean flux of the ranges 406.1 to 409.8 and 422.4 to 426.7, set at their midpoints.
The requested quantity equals 0.04 mag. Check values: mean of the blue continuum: 25.3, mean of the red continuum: 25.8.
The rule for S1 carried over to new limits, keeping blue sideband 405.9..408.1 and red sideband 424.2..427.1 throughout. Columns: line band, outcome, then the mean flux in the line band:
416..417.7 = 0.029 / 24.7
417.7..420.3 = 0.065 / 24.2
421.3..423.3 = 0.047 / 25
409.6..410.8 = 0.038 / 23.7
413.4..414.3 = -0.049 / 26.2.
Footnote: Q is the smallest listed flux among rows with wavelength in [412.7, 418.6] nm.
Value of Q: 20.5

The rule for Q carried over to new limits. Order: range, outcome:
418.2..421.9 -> 19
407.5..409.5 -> 21.9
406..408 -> 19.3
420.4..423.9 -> 16.2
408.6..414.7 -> 20.6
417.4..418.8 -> 21.7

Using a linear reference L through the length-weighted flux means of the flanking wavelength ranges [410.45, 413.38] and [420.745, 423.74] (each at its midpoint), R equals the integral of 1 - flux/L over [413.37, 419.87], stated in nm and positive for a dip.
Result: 0.21 nm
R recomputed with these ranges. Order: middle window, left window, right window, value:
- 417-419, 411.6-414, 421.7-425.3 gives 0.168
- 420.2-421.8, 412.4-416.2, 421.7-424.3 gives -0.038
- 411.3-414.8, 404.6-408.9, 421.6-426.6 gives -0.045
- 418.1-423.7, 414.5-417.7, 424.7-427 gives 0.050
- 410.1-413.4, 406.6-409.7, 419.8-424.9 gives 0.094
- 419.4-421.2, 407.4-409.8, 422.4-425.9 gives 0.061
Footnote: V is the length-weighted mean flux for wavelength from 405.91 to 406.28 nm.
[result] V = 24.4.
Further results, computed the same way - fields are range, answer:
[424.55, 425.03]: 27.3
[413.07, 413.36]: 24.8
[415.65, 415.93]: 23.4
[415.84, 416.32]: 26.9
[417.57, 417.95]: 23.5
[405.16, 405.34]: 24.4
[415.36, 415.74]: 23.3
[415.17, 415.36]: 22.4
